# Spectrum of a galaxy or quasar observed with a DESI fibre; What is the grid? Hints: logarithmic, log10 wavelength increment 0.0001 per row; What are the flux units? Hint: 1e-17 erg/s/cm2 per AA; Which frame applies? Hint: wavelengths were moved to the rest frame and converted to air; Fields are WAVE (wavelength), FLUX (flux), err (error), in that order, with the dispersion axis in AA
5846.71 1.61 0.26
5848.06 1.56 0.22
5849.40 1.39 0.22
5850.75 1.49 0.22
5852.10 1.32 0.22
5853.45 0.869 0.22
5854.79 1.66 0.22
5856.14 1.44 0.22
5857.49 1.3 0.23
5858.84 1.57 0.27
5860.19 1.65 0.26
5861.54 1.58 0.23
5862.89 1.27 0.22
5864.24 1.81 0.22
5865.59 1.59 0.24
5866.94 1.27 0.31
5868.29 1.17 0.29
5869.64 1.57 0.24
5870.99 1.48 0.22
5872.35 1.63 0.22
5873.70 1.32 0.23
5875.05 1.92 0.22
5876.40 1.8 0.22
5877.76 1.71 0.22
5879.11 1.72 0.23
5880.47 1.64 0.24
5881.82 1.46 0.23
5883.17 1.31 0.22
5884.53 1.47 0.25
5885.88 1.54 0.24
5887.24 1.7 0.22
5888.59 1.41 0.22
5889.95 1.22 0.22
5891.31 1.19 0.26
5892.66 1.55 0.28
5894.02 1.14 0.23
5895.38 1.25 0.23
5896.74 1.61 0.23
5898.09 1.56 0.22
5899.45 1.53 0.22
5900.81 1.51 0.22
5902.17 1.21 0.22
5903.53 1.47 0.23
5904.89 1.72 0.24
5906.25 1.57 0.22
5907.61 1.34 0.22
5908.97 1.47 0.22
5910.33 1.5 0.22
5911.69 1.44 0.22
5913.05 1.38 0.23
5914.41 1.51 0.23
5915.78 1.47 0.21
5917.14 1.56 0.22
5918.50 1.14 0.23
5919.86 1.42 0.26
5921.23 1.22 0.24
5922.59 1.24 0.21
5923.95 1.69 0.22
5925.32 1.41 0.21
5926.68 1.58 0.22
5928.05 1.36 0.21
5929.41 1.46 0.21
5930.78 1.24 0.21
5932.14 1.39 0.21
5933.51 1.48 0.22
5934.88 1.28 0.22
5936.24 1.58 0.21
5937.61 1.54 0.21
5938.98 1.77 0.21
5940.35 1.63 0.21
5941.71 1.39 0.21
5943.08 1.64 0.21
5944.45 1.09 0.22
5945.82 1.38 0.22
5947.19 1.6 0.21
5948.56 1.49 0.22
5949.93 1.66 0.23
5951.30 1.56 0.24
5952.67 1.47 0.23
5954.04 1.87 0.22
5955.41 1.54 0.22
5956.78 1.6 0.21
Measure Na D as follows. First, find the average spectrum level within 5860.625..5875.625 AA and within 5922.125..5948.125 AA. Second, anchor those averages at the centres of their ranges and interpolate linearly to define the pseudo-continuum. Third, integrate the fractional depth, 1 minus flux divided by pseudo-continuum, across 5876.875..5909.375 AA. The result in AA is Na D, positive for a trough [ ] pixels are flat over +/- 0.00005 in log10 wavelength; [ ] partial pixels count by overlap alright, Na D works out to 0.4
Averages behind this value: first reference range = 1.51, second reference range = 1.46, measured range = 1.47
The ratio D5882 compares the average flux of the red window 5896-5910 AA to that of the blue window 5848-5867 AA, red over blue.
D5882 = 1.0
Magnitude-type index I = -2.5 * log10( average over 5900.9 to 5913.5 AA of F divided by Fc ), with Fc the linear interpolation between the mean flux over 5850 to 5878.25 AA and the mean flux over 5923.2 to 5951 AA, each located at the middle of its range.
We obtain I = 0.02 mag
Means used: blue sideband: 1.49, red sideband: 1.48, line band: 1.46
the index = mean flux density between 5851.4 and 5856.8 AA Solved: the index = 1.32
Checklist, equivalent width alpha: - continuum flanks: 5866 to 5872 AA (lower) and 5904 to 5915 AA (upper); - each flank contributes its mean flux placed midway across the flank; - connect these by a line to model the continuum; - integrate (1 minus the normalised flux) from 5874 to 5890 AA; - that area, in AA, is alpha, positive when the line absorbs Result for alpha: -1.8 AA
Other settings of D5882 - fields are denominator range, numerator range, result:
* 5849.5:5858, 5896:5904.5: 1.10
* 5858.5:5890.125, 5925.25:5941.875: 0.96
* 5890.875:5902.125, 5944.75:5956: 1.10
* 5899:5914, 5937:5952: 1.04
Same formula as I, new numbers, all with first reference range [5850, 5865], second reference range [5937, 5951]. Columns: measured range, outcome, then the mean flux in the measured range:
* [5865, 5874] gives 0.02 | 1.44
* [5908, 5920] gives 0.05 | 1.43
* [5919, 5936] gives 0.08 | 1.4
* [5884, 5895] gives 0.06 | 1.4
